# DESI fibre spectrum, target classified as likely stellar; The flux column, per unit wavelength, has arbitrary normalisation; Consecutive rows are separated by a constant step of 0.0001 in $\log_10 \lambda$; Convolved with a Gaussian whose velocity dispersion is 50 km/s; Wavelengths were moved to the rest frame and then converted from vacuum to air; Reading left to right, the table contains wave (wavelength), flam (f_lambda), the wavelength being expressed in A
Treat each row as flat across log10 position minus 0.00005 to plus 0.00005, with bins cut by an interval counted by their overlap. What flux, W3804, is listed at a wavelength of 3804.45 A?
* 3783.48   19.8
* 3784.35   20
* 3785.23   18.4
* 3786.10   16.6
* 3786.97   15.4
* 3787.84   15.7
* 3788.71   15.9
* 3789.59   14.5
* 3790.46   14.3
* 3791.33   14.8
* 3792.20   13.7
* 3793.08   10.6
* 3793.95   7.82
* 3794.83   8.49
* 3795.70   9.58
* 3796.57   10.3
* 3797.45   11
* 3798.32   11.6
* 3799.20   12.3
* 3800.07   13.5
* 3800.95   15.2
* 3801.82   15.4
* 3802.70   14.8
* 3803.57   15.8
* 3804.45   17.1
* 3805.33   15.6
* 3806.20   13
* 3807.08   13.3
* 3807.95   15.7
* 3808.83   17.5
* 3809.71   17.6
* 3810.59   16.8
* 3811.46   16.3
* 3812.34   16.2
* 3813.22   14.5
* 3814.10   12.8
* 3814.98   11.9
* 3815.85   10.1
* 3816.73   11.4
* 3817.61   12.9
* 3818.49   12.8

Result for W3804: 17.1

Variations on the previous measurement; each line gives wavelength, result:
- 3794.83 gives 8.49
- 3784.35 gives 20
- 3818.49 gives 12.8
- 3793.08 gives 10.6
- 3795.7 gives 9.58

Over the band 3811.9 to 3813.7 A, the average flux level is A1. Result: 15.3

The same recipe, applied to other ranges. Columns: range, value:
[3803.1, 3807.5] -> 15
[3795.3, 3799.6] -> 11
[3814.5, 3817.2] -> 11.2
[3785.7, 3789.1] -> 15.9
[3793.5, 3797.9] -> 9.46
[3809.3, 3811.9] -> 16.9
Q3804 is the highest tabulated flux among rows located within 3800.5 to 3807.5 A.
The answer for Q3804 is 17.1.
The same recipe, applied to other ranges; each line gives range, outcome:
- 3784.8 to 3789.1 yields 18.4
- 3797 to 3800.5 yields 13.5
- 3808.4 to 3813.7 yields 17.6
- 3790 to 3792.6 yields 14.8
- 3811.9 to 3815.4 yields 16.2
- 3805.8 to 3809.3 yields 17.5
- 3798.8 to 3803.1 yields 15.4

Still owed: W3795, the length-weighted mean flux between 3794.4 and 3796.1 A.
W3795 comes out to 9.05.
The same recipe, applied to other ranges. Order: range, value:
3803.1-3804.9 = 16.4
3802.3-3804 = 15.4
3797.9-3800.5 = 12.5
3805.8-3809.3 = 14.9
